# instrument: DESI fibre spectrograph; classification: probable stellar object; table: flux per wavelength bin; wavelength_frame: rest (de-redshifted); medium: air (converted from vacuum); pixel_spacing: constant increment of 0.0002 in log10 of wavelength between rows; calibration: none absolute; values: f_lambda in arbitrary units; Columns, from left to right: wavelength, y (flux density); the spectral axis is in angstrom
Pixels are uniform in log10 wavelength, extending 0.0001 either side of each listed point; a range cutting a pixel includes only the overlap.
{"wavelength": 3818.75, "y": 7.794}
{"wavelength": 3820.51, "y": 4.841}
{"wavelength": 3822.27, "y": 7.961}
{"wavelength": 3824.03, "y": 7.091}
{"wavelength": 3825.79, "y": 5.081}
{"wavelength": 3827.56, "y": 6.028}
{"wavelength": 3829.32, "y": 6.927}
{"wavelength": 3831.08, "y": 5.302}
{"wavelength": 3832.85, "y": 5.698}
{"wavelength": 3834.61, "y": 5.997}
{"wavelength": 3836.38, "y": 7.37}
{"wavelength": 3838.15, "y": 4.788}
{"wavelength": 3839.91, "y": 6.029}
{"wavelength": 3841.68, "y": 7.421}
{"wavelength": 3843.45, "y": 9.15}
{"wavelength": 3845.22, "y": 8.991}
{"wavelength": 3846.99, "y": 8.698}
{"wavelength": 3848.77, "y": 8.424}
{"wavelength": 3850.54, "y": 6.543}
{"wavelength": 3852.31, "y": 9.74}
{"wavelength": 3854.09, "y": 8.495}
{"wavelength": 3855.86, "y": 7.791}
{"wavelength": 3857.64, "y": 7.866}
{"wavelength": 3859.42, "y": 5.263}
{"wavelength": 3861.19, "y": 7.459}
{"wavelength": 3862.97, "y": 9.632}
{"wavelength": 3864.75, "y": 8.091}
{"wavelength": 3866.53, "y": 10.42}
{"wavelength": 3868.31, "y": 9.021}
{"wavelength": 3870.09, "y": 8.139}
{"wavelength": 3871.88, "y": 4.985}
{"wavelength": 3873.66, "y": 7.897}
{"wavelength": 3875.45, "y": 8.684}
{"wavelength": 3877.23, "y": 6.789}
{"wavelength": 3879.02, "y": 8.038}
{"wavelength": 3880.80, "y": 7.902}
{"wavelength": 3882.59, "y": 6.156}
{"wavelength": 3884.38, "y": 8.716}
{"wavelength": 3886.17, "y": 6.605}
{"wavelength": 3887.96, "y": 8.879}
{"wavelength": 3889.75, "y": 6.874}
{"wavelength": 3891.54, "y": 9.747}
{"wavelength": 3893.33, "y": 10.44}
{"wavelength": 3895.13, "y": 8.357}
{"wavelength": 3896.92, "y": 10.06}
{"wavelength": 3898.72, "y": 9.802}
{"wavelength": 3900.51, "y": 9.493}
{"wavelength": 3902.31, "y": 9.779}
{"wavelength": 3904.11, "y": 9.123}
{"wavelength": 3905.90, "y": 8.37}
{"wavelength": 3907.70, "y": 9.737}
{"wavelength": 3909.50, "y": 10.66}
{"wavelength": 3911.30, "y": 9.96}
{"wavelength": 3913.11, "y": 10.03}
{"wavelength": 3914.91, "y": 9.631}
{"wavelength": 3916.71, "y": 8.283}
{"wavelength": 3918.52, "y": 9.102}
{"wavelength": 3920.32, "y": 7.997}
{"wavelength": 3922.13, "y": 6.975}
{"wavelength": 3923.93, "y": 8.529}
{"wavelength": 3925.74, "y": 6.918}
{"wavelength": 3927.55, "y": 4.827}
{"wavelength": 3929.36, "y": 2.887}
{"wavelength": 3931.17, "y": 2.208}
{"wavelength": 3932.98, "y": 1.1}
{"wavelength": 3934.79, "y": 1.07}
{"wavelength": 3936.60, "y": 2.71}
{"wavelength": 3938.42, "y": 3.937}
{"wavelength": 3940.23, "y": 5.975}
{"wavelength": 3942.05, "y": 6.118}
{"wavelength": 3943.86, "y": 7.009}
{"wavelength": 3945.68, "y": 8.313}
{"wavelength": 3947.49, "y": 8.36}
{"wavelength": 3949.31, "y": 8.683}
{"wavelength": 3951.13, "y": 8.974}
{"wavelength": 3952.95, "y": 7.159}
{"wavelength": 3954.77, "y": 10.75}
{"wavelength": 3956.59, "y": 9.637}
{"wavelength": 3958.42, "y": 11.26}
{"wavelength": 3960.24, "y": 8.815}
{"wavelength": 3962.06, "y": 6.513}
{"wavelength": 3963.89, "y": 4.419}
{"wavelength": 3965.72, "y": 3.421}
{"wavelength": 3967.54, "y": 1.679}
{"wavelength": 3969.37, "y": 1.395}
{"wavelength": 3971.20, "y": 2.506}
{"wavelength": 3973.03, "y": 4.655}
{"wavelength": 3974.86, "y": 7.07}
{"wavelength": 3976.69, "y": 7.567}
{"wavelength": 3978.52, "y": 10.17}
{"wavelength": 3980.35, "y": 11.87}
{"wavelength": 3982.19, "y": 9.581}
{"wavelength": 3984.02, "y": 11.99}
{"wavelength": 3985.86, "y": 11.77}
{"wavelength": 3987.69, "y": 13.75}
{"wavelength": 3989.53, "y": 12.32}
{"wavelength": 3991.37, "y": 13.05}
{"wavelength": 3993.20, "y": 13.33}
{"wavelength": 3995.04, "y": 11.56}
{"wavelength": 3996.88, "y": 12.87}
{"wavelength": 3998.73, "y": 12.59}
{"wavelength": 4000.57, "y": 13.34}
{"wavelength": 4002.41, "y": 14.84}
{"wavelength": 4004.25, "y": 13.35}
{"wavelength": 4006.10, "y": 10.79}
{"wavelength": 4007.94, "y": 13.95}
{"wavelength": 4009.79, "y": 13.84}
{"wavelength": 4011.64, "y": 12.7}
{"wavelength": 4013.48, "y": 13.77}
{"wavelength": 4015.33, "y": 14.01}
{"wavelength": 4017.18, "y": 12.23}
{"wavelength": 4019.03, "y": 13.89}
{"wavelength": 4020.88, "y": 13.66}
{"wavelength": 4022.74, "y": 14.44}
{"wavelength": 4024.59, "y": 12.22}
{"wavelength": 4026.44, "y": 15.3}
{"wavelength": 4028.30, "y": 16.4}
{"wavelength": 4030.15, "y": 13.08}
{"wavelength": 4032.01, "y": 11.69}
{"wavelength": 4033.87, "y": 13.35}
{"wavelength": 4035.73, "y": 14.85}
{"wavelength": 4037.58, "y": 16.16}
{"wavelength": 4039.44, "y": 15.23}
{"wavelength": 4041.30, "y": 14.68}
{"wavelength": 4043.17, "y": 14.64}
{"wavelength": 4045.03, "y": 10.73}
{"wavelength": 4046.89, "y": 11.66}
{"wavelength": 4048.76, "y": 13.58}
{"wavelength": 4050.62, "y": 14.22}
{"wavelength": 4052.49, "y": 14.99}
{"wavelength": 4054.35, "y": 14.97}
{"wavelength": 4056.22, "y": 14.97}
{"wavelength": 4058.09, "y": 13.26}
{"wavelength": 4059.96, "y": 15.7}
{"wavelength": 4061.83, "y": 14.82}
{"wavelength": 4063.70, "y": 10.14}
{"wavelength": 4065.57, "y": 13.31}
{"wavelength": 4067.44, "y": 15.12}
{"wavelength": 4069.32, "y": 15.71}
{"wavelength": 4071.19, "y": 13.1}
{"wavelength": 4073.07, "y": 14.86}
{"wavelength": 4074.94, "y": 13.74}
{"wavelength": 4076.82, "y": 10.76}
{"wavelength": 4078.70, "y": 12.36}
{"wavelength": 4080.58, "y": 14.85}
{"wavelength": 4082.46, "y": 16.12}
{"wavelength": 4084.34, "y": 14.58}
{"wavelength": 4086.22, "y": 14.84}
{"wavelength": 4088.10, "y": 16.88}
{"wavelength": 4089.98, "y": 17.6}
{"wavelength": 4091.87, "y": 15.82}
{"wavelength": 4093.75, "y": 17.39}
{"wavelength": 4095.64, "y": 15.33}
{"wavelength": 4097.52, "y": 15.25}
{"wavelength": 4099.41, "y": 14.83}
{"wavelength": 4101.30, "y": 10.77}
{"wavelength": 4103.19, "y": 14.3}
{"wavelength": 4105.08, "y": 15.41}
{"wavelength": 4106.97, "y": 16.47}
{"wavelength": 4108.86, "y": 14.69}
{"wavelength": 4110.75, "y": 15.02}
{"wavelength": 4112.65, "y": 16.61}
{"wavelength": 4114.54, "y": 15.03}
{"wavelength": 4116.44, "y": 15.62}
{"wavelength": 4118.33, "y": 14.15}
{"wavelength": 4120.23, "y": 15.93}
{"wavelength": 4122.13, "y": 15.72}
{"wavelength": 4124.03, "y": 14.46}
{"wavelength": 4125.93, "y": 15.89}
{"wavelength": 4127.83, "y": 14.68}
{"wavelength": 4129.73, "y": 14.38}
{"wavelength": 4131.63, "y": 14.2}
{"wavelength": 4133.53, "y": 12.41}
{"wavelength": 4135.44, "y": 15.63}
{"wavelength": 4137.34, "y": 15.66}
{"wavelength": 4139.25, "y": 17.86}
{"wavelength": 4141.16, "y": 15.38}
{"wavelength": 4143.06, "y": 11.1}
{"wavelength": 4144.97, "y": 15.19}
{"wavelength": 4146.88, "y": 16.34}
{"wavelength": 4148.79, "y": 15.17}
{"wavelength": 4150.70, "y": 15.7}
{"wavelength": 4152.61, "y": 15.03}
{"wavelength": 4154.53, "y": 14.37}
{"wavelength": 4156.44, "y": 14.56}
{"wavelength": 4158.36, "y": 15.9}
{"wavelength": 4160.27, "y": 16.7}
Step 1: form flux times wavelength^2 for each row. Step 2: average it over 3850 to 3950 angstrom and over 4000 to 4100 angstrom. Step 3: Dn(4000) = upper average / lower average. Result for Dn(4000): 2.01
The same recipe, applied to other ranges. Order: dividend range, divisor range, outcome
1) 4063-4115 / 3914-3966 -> 2.38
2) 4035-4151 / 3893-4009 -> 1.85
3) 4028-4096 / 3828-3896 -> 2.06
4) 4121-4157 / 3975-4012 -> 1.32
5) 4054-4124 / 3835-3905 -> 2.02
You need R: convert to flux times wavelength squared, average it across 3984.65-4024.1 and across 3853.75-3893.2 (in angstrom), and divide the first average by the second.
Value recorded 1.77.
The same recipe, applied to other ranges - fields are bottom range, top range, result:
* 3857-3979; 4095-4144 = 2.25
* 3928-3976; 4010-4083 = 2.57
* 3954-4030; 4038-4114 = 1.39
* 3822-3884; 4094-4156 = 2.31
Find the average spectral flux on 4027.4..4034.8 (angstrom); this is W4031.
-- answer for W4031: 13.6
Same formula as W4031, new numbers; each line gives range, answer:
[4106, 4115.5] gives 15.6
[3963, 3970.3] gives 2.72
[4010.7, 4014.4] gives 13.3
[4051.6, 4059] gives 14.6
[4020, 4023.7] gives 14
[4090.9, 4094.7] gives 16.6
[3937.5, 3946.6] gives 6.27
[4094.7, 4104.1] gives 14.1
